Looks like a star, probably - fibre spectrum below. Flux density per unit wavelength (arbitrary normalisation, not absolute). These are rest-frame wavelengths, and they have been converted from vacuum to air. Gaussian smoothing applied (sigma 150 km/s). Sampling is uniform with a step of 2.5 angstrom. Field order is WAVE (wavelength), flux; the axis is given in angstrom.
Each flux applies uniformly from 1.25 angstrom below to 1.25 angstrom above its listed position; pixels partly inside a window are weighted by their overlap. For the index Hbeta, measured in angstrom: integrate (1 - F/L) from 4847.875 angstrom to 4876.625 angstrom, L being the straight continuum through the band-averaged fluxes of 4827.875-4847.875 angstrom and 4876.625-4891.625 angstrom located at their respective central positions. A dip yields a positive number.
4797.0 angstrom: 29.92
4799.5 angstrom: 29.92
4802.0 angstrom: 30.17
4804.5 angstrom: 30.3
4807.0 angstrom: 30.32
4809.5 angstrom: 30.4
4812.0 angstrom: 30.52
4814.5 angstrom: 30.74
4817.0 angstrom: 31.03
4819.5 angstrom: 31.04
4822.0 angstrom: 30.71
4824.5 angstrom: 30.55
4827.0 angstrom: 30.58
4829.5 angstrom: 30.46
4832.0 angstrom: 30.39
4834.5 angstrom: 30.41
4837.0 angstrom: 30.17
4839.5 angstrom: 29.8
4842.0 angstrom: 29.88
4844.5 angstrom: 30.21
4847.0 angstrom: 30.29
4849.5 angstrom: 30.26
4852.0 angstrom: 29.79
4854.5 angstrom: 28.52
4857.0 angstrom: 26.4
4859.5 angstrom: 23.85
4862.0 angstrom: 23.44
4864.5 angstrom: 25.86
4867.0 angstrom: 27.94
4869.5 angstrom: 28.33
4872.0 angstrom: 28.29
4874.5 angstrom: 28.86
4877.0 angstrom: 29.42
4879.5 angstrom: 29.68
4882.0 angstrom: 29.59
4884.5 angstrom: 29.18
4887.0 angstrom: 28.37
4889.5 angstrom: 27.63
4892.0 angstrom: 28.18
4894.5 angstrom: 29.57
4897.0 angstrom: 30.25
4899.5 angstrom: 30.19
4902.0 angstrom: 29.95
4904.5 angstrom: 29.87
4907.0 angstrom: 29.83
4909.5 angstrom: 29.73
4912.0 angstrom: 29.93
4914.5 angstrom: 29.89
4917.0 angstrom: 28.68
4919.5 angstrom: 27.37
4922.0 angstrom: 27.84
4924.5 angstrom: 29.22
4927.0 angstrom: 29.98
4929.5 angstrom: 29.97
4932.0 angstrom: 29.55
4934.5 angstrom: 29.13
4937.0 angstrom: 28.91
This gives 1.96 angstrom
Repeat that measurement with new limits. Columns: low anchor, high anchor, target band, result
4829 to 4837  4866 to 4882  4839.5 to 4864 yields 1.3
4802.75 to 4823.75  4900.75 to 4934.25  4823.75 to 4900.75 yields 2.9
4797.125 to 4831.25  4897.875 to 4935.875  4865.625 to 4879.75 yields 0.6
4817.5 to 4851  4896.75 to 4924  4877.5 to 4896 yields 0.5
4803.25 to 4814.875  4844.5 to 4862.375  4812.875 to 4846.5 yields -1.4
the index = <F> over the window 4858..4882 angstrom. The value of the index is 27.4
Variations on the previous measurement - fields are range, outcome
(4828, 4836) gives 30.4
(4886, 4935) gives 29.3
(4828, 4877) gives 28.6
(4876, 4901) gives 29.2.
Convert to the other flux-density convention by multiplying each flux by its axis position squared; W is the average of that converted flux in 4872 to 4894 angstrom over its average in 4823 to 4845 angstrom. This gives 0.97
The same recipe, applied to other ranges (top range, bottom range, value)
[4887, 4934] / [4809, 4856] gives 1.00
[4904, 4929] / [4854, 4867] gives 1.17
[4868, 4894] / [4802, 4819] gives 0.97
